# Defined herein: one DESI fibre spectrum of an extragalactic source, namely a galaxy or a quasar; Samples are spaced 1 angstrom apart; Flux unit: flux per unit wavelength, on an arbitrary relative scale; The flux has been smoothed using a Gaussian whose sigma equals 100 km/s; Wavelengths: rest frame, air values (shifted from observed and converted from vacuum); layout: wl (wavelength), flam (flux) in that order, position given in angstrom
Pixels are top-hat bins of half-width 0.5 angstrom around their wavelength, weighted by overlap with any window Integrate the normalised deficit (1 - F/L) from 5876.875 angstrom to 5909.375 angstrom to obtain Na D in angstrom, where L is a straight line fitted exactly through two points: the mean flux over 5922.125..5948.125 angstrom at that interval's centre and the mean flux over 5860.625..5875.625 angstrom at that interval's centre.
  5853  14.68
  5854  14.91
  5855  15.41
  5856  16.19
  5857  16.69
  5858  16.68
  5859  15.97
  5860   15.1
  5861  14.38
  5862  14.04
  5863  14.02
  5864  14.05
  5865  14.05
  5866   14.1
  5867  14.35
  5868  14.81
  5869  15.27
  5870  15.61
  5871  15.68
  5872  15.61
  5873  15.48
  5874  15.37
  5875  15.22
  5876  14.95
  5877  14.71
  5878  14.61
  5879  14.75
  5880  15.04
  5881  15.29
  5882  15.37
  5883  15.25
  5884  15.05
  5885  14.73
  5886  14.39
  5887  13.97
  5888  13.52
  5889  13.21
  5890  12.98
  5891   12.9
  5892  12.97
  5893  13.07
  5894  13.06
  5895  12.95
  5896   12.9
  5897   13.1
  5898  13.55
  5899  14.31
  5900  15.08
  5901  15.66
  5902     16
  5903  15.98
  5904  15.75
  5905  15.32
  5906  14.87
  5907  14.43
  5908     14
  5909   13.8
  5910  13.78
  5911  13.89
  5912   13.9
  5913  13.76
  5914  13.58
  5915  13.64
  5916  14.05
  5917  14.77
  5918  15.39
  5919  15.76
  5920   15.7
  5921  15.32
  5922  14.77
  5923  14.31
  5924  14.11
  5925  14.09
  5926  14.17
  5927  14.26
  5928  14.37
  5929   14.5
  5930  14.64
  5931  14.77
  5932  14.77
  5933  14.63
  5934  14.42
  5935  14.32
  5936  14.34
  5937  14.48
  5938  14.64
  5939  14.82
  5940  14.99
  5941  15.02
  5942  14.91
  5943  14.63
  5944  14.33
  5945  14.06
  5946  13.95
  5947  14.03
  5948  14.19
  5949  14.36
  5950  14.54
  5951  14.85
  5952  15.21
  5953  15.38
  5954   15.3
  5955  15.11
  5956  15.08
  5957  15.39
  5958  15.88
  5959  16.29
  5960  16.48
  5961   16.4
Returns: 0.8 angstrom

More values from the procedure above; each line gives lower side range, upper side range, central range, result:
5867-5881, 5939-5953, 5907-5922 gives 0.4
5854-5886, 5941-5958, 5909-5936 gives 0.8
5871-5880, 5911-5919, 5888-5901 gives 1.1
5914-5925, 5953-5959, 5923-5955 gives 1.1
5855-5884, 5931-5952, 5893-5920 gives 0.8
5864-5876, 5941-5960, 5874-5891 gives 0.5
